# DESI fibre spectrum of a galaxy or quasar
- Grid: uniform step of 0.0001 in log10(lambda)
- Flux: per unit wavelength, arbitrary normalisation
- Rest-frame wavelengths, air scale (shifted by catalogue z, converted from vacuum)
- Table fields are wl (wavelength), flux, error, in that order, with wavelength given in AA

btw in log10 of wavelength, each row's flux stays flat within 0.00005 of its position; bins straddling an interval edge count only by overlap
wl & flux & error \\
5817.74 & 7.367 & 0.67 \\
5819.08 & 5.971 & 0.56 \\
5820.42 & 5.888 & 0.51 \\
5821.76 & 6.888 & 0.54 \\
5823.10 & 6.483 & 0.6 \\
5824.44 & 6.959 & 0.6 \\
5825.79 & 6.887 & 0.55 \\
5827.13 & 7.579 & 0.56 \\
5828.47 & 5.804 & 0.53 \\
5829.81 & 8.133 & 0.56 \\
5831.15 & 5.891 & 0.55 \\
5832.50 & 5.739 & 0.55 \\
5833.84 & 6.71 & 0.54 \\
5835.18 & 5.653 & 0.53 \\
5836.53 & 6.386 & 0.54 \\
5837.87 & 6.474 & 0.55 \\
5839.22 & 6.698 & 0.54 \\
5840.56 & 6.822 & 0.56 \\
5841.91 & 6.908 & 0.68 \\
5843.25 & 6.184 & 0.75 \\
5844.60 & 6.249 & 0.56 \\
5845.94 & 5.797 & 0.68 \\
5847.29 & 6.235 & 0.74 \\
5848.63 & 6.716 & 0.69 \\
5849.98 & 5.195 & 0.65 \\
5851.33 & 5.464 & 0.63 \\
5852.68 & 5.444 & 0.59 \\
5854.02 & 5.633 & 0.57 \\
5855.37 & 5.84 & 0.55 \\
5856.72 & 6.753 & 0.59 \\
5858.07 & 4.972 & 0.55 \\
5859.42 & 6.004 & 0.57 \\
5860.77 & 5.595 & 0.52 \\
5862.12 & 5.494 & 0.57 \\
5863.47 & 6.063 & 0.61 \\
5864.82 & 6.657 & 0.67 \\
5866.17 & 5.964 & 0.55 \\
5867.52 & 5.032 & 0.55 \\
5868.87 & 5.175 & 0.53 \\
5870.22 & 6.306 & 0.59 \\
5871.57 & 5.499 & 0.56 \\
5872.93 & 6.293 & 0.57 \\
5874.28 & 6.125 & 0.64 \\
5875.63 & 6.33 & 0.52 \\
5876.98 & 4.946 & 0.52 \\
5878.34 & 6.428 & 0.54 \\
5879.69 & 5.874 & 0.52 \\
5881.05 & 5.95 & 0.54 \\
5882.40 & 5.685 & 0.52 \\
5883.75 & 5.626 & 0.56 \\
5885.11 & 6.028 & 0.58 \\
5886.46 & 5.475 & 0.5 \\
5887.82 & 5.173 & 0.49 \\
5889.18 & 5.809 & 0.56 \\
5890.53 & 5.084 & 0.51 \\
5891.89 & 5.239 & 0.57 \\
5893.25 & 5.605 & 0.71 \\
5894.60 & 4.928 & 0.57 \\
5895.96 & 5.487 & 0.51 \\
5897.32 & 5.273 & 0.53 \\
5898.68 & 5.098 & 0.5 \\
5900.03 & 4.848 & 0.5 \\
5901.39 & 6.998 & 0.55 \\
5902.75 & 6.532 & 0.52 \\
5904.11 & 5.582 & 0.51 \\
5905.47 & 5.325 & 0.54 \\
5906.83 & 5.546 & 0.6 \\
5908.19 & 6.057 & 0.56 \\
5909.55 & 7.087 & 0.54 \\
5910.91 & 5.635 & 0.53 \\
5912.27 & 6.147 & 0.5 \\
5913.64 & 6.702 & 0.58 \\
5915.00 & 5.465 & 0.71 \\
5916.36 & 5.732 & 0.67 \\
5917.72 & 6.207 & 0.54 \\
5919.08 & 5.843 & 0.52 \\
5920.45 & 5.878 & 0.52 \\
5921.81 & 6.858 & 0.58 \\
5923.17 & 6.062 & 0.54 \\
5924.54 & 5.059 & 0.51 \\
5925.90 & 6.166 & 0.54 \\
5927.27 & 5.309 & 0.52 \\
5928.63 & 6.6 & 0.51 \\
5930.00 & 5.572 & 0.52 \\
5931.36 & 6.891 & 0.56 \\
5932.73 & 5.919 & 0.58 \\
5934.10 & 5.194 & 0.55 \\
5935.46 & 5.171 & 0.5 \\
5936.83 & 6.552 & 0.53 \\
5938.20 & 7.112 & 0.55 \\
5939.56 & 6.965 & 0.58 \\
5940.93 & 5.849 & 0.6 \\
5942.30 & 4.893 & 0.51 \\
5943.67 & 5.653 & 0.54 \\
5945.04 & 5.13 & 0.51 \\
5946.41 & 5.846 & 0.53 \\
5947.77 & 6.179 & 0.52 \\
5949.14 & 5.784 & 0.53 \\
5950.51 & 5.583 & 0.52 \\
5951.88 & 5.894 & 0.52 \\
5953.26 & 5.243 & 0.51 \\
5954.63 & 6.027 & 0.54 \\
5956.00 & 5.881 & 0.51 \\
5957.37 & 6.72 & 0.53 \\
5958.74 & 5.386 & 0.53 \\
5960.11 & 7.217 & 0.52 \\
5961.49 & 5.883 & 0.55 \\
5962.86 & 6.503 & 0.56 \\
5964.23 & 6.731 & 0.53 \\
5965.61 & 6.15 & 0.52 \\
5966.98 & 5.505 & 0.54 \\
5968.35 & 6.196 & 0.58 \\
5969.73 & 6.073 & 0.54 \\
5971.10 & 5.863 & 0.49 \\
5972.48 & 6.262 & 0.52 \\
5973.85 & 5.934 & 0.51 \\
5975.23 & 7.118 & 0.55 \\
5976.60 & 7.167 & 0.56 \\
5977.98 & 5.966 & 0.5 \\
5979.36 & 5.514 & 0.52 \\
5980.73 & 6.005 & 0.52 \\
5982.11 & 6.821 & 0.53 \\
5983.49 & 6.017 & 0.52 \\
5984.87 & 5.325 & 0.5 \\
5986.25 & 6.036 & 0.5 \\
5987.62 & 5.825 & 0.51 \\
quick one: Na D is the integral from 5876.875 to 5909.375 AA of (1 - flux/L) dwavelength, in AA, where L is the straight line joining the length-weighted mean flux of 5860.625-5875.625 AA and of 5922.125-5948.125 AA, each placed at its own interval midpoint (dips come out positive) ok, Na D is 1.3 AA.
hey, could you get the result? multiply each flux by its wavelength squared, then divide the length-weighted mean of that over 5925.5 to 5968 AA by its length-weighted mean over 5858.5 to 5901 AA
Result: 1.08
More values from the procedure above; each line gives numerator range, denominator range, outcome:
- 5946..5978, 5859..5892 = 1.10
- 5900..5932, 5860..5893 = 1.06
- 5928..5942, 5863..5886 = 1.07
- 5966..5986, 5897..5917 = 1.07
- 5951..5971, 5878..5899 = 1.13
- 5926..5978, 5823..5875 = 1.02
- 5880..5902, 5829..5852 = 0.89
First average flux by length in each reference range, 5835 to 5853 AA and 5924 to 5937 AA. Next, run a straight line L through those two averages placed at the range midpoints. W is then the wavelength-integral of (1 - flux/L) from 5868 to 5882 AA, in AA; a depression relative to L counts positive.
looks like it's 0.4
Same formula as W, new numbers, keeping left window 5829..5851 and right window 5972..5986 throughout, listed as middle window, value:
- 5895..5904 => 0.9 AA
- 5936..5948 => 0.5 AA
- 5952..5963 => 0.3 AA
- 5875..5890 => 1.3 AA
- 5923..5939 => 0.7 AA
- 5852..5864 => 1.1 AA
